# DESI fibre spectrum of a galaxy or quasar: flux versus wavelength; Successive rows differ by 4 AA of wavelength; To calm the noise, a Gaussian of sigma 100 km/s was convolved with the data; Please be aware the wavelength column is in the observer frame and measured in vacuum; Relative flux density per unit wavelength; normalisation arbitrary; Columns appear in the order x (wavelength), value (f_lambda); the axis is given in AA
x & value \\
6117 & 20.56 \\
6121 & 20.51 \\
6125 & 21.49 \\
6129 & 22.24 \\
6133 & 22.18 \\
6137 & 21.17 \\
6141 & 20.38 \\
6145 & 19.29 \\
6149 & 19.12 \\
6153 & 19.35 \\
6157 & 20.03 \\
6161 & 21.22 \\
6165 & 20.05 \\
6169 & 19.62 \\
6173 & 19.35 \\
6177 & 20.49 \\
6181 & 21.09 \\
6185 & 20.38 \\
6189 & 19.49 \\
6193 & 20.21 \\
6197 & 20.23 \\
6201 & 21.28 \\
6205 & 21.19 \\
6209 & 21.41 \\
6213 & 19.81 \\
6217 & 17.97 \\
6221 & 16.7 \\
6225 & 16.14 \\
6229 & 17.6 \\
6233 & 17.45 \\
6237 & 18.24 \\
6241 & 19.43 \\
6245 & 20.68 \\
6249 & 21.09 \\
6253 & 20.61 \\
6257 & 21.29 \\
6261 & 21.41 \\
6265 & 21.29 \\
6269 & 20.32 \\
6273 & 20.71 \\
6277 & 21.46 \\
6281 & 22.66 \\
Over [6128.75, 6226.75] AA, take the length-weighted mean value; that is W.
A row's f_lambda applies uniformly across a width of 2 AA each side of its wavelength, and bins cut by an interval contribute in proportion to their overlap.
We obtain 20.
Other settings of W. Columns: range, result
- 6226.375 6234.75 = 17.4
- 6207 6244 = 18.4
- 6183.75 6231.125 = 19.3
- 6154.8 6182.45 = 20.2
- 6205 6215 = 20.7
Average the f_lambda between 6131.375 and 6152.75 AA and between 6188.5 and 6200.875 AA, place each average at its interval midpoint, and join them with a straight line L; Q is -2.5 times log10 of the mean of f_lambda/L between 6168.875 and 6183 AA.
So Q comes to 0.003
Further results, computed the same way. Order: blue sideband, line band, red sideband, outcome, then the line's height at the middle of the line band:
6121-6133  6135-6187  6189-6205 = 0.053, 21.1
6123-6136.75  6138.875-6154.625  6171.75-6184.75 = 0.095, 21.3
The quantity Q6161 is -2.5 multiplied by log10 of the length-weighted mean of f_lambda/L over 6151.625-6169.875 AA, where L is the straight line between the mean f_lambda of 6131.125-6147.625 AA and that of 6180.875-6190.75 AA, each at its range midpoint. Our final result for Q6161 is 0.02 mag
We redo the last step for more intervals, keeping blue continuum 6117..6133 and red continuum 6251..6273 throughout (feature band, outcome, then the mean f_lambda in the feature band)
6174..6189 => 0.042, 20.4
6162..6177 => 0.072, 19.9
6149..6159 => 0.092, 19.6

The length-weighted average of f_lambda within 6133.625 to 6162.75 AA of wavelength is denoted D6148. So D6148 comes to 20.2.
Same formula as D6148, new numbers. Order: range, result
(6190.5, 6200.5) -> 20.3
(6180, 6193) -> 20.2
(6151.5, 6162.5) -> 20.2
